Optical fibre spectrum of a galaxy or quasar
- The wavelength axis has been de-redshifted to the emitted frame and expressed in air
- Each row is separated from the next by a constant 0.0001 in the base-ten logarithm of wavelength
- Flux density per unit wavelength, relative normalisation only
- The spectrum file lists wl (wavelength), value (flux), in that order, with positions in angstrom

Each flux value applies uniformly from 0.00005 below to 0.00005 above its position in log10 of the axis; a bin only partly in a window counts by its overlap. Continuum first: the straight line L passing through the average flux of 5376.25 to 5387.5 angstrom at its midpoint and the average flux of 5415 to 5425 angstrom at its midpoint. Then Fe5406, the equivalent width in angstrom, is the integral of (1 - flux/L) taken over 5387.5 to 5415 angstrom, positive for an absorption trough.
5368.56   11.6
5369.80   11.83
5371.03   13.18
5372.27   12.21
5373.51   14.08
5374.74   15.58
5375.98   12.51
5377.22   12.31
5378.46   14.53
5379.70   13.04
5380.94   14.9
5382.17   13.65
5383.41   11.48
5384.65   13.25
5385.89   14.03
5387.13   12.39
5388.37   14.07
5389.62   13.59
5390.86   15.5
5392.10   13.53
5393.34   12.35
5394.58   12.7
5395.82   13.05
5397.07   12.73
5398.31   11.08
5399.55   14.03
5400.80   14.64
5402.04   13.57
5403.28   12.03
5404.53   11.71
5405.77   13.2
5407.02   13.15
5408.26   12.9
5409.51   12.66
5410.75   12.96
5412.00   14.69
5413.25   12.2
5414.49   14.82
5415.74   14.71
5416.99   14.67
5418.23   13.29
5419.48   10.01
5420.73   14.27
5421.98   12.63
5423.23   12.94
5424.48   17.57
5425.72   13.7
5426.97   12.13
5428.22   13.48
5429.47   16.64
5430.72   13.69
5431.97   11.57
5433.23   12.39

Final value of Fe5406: 0.6 angstrom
